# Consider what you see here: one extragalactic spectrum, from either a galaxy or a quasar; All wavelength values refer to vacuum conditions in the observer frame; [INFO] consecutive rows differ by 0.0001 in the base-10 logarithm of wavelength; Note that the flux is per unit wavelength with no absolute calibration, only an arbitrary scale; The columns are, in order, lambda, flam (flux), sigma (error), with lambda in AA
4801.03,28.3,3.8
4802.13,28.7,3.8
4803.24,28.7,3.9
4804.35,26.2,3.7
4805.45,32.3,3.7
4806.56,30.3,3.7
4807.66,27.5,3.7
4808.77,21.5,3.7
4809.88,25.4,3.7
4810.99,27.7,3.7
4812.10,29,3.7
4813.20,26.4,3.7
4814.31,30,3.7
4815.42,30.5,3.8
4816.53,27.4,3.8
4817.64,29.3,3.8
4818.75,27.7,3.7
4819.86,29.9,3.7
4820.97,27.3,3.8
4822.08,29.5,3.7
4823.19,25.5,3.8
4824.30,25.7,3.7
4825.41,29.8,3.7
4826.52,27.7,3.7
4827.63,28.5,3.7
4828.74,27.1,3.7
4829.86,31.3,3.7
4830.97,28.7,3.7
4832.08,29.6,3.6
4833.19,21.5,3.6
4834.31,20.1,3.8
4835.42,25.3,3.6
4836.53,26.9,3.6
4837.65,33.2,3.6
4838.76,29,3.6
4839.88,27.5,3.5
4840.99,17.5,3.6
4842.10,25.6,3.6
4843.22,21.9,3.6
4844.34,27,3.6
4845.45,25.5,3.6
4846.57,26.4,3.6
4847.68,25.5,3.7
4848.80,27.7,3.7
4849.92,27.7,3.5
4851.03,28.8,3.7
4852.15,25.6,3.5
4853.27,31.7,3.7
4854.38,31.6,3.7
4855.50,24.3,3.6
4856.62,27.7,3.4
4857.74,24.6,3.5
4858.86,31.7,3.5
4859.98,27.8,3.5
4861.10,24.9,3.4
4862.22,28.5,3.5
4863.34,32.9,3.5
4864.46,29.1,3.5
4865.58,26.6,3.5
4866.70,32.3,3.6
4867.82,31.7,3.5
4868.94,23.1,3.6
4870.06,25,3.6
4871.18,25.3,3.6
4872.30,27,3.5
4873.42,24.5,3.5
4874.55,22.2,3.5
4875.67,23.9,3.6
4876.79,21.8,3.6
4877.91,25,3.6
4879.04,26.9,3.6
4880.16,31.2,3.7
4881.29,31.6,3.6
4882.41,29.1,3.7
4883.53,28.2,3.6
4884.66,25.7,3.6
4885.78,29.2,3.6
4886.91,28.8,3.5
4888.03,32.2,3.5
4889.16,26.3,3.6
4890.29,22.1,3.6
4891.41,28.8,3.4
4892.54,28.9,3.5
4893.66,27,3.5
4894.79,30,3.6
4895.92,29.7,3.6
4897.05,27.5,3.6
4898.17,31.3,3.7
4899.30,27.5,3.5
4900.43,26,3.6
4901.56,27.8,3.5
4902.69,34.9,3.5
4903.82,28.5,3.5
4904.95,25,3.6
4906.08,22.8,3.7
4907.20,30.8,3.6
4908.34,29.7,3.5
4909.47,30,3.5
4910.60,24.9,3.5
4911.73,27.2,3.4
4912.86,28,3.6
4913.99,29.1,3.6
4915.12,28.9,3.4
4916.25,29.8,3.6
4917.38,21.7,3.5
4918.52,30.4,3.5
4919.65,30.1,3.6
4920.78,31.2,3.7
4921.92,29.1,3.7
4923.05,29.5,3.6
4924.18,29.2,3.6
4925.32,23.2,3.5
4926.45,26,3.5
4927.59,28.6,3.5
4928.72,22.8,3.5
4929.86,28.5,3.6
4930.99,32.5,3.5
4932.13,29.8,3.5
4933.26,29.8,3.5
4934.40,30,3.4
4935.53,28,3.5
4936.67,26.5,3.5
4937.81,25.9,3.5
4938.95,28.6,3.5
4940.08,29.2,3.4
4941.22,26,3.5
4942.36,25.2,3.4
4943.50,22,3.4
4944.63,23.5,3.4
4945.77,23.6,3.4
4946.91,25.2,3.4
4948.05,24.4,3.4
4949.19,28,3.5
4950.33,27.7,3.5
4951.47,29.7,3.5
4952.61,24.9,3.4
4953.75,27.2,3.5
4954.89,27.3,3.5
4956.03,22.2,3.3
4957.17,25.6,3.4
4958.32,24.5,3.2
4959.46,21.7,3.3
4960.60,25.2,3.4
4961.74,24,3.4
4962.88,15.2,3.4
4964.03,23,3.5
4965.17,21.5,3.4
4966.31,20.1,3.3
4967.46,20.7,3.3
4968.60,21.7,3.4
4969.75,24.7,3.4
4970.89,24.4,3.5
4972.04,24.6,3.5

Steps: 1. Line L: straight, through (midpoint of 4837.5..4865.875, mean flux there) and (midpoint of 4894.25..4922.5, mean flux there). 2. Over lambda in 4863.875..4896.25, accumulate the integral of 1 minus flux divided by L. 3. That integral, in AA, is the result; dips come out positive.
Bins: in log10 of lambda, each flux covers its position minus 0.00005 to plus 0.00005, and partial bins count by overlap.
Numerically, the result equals 0.6 AA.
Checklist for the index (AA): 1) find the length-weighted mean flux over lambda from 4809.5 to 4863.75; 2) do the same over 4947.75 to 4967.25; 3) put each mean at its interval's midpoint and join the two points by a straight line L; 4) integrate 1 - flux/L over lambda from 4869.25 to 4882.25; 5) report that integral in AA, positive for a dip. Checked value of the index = 0.2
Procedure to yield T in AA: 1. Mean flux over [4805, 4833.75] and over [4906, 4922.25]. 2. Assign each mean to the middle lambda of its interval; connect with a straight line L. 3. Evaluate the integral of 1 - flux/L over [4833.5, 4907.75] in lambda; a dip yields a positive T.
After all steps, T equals 2.4 AA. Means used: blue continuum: 27.9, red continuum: 28.4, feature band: 27.3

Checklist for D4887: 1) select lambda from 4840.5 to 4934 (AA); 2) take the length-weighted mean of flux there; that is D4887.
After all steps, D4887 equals 27.6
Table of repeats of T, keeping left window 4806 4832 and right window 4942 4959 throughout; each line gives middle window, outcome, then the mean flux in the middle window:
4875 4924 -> -3.2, 28.1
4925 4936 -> -1.0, 28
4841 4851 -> 0.7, 25.6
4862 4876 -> 0.0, 27.1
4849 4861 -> -0.3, 28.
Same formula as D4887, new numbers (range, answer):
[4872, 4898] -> 27.4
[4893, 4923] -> 28.4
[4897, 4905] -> 28.9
